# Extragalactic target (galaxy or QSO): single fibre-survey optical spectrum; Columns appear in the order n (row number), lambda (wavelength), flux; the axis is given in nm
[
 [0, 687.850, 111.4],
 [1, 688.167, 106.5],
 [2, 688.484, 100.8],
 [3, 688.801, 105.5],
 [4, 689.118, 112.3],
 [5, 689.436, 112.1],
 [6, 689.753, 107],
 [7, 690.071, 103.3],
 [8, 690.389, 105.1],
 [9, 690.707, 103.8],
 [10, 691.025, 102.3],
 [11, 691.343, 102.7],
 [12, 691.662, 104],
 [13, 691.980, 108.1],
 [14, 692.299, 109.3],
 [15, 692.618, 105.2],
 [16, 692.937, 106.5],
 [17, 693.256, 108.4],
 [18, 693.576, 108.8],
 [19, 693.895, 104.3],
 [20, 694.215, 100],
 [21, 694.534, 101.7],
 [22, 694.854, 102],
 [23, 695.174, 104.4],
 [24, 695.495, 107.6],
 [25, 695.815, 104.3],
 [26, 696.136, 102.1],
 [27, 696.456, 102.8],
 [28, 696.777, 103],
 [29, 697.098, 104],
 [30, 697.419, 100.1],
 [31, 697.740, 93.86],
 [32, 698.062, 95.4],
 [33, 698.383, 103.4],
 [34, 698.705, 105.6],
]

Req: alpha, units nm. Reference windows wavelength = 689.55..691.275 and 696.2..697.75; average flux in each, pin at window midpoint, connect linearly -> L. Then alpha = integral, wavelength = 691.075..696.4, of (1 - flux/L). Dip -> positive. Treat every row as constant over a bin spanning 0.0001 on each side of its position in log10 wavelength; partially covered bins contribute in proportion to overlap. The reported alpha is -0.10 nm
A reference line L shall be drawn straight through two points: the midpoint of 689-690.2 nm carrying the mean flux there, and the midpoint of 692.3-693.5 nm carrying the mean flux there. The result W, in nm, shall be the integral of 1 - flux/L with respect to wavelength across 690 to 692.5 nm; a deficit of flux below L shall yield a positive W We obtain 0.07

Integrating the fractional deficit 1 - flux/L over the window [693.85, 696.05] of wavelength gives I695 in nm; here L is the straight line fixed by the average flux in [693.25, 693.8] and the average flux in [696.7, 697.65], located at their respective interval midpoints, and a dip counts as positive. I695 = 0.05 nm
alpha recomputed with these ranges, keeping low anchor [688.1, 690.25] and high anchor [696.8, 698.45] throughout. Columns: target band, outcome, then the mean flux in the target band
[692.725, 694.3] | -0.043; 106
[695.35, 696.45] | -0.037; 104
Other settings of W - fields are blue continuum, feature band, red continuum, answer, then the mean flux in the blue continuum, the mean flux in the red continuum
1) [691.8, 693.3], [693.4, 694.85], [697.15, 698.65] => 0.02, 107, 99.1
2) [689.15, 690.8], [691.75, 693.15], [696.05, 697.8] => -0.03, 107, 101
